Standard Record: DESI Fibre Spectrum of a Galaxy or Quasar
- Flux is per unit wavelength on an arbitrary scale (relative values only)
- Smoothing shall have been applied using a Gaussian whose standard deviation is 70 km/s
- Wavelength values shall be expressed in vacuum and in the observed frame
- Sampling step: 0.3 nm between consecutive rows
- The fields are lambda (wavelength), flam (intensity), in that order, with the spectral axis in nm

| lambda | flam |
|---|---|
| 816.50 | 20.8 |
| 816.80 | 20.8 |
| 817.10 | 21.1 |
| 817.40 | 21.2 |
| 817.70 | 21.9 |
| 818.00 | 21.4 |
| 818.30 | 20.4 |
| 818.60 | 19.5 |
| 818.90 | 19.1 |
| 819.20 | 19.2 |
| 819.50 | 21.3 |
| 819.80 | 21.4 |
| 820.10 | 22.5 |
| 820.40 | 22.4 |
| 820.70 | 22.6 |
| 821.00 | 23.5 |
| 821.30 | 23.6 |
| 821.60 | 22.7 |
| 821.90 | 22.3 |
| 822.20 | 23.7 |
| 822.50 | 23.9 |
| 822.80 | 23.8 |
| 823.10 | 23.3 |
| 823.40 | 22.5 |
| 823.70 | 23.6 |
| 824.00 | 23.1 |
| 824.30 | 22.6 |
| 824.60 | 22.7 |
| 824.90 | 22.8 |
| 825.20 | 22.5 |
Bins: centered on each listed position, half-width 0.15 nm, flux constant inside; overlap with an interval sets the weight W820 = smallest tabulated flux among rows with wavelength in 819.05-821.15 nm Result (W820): 19.2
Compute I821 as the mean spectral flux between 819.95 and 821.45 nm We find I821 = 22.9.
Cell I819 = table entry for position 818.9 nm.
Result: 19.1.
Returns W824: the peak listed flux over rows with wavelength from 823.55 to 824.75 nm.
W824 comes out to 23.6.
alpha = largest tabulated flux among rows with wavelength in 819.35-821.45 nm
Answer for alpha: 23.6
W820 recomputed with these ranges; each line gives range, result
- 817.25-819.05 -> 19.1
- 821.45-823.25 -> 22.3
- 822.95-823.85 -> 22.5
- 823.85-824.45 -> 22.6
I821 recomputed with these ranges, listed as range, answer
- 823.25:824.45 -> 23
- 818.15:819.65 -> 19.9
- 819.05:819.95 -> 20.6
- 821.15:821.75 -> 23.1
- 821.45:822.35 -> 22.9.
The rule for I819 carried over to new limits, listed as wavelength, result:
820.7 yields 22.6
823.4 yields 22.5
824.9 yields 22.8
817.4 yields 21.2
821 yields 23.5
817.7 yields 21.9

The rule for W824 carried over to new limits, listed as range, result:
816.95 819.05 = 21.9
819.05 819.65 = 21.3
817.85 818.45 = 21.4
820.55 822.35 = 23.7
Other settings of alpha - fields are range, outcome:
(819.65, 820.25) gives 22.5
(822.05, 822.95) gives 23.9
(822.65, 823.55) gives 23.8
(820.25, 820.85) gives 22.6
